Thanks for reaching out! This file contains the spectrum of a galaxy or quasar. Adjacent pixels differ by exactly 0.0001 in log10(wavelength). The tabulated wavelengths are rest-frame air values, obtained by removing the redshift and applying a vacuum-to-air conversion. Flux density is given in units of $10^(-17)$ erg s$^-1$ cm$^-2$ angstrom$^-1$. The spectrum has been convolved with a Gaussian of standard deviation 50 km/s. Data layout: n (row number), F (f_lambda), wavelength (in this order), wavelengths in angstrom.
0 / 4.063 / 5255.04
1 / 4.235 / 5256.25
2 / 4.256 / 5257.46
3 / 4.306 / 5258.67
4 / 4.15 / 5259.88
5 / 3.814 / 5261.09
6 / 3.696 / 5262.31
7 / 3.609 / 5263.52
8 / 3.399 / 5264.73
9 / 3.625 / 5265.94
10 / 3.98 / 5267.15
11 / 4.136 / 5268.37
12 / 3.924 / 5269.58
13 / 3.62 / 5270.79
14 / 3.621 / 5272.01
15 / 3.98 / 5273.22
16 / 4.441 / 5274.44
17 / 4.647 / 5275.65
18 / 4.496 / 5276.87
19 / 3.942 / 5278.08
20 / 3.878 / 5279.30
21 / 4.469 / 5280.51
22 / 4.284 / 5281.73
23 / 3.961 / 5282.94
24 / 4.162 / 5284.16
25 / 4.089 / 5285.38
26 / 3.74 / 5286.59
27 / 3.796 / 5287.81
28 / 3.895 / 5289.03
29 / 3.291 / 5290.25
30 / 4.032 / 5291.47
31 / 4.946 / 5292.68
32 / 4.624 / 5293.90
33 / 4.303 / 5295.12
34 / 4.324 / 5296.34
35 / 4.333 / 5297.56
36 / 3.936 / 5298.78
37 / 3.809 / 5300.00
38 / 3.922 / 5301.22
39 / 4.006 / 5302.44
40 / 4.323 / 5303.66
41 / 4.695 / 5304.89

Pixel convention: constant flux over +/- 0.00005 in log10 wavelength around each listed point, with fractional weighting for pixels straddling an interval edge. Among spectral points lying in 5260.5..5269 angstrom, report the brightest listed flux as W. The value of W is 4.136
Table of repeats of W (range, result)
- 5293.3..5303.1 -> 4.624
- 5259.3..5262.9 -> 4.15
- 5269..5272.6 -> 3.924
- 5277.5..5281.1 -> 4.469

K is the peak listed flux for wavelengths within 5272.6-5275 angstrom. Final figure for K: 4.441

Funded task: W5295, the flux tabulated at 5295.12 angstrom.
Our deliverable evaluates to 4.303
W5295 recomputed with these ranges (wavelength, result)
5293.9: 4.624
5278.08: 3.942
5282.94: 3.961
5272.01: 3.621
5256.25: 4.235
